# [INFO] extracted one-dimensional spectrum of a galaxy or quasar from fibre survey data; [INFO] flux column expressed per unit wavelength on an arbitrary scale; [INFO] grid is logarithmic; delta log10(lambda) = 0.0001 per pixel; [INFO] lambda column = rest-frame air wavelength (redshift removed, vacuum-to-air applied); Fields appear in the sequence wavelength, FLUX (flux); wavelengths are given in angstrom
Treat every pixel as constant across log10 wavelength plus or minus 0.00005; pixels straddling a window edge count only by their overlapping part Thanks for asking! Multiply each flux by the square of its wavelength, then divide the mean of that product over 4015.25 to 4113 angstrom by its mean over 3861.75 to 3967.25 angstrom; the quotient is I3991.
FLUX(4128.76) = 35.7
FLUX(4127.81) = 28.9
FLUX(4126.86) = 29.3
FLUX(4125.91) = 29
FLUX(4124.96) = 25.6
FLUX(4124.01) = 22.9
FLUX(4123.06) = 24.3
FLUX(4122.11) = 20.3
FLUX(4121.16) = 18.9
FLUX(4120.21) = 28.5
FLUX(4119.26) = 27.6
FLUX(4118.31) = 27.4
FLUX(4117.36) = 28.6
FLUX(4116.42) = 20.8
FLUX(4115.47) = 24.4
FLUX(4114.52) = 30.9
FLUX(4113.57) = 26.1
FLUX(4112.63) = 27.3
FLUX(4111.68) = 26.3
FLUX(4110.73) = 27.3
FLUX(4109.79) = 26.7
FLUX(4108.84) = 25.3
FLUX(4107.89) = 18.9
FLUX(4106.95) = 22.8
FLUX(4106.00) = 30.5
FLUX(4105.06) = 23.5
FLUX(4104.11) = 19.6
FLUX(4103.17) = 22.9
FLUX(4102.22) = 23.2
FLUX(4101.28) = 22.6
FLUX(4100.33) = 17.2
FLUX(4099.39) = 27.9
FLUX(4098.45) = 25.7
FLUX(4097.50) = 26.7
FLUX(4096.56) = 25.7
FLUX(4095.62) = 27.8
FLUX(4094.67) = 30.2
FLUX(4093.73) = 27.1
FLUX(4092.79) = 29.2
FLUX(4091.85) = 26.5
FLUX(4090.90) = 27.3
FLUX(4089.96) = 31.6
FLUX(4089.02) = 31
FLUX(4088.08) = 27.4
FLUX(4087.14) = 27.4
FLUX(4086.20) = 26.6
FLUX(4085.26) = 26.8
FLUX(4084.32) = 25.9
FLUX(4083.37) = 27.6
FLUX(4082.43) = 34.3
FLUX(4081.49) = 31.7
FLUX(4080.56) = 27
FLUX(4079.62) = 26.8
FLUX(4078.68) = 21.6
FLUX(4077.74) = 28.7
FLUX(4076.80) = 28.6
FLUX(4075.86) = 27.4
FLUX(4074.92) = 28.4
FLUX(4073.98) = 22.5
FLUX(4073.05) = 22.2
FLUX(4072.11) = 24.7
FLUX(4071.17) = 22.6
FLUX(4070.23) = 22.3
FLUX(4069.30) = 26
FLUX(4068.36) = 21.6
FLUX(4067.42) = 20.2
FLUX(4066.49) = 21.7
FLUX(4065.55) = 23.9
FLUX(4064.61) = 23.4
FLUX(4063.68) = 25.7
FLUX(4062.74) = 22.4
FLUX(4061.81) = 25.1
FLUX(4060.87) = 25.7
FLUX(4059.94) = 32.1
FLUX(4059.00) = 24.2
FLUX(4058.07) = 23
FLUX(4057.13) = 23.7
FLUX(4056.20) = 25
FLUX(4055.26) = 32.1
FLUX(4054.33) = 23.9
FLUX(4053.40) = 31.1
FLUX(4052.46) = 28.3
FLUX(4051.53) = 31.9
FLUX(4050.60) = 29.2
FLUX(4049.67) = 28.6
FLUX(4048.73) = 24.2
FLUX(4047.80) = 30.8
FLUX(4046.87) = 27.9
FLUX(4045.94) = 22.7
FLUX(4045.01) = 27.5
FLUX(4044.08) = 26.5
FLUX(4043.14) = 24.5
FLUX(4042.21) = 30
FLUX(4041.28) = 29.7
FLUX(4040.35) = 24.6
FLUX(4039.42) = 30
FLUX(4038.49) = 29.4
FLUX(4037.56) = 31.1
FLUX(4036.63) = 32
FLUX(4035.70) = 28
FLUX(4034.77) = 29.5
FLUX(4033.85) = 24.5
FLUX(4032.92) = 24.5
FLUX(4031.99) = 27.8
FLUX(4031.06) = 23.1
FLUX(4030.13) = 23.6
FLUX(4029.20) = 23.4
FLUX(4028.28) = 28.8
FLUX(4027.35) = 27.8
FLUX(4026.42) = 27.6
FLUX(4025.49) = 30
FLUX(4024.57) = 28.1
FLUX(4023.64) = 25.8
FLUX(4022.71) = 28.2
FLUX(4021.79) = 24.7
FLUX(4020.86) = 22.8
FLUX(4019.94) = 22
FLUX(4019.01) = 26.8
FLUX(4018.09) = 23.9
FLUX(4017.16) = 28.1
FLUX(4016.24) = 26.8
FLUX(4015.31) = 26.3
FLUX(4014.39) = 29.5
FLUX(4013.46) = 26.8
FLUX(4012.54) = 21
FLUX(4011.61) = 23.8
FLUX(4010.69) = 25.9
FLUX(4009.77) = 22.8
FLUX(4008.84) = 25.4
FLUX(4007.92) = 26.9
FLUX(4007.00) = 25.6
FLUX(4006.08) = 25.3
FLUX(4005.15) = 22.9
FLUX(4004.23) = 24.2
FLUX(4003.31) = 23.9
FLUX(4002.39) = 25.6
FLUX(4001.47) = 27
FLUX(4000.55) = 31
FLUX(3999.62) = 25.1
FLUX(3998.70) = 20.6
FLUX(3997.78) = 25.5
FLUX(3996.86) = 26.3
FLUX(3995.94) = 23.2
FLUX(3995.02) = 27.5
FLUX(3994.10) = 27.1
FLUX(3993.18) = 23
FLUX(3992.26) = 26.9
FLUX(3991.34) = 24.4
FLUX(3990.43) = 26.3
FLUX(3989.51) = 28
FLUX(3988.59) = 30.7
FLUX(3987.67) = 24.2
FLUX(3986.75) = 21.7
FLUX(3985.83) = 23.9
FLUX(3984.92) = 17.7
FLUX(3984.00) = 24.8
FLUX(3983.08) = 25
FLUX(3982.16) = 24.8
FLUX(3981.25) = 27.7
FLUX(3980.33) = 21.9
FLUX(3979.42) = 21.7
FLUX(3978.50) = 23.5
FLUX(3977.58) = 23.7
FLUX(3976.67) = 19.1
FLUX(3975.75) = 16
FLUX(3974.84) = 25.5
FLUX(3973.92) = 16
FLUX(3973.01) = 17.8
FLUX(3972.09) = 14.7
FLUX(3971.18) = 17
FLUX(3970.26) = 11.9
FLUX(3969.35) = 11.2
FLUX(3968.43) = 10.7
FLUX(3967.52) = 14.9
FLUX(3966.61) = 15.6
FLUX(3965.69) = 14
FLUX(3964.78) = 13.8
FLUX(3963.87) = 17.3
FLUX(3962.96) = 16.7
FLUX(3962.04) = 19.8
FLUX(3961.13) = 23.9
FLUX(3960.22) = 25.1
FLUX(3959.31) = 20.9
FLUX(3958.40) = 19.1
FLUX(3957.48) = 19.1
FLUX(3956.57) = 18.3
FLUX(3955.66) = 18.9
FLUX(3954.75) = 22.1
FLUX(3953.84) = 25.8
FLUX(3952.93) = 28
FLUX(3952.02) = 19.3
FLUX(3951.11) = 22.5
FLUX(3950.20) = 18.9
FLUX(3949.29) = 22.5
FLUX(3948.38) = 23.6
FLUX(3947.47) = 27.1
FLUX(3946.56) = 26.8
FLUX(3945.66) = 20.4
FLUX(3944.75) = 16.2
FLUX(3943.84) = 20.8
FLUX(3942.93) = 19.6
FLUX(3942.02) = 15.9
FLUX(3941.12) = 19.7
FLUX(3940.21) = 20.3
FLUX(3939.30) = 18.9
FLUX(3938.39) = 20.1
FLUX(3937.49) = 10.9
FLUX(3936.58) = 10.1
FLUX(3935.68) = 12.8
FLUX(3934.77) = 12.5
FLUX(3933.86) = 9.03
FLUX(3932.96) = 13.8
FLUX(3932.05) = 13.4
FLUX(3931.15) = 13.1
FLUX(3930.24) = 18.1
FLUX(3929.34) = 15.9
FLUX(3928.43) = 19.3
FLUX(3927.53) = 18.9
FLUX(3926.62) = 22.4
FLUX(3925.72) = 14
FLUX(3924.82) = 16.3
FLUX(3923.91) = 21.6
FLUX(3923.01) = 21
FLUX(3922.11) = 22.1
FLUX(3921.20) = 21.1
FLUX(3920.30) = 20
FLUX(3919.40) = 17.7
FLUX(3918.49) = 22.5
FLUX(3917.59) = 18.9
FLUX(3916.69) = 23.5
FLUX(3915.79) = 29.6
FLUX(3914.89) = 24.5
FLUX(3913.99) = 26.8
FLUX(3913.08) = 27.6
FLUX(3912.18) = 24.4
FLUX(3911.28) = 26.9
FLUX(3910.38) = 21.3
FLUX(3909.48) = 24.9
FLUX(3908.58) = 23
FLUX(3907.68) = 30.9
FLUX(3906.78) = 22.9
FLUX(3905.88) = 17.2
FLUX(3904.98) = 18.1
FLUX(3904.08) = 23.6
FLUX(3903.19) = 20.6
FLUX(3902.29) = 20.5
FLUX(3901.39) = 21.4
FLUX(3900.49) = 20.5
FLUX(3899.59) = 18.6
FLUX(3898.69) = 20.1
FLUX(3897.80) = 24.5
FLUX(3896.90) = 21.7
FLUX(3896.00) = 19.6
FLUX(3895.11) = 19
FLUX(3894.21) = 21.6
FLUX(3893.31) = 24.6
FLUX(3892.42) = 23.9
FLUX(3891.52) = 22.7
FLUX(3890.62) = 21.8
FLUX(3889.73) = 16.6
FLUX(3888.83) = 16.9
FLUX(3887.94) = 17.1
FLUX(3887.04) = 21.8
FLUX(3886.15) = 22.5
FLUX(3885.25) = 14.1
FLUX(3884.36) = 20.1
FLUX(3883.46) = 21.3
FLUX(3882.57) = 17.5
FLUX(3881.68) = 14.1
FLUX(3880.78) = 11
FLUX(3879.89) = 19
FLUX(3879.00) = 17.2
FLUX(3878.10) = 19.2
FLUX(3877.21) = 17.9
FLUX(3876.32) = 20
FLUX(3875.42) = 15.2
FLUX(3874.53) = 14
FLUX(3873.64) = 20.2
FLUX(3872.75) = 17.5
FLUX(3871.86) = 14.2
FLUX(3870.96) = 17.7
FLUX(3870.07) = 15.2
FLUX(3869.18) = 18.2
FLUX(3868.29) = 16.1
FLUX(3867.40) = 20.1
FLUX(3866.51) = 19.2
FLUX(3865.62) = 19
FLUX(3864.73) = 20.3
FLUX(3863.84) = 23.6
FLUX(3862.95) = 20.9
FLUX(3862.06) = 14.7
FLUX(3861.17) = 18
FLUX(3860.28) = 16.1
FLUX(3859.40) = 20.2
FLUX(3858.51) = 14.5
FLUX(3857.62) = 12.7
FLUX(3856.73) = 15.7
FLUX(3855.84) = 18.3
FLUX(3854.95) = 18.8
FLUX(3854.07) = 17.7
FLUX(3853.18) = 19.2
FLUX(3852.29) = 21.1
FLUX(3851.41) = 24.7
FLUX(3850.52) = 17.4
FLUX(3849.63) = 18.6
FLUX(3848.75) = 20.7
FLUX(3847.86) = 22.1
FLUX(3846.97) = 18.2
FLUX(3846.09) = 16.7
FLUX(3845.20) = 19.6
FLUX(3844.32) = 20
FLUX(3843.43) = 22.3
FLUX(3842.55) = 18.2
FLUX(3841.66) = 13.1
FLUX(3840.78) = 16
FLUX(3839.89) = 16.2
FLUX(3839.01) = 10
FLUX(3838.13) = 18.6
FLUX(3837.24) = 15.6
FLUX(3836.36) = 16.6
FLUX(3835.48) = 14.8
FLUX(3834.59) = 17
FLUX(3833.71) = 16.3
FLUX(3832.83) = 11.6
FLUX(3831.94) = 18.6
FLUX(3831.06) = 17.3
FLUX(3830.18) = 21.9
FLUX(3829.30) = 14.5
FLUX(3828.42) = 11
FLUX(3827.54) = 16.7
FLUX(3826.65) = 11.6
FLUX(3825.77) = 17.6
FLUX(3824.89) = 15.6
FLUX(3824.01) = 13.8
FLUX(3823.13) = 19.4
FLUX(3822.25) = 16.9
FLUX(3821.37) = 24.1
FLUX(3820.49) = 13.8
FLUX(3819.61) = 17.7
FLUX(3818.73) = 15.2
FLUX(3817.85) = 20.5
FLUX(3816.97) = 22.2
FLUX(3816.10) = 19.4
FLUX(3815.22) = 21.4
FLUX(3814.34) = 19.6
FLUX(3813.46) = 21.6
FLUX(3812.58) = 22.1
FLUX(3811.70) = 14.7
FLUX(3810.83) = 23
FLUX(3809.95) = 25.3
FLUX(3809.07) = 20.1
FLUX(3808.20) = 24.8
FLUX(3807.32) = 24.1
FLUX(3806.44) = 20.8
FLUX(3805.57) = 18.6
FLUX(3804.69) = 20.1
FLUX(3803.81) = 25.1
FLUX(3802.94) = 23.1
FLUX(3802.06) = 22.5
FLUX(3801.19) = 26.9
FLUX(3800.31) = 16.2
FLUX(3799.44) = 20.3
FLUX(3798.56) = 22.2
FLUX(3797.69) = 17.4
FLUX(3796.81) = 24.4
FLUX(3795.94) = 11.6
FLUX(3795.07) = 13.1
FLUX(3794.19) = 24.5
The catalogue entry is 1.4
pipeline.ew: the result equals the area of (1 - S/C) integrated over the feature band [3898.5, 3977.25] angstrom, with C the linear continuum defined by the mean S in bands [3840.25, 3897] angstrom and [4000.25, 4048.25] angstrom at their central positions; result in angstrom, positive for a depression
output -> 8.6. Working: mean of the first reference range 18.5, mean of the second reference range 26.5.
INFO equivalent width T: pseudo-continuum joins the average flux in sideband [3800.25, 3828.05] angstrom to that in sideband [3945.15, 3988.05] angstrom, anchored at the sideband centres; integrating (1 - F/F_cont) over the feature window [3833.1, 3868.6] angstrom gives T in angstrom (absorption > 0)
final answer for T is 3.6 angstrom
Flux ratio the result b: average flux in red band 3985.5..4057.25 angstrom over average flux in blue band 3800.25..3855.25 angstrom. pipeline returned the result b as 1.4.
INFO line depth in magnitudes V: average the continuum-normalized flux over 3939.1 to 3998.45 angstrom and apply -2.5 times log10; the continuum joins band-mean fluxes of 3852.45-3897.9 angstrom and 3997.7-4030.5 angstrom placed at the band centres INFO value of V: 0.11 mag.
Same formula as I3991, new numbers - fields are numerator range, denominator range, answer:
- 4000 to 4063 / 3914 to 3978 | 1.48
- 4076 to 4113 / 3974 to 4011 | 1.14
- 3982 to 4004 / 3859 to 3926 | 1.31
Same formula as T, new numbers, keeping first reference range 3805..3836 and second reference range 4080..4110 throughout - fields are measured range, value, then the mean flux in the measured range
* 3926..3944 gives 4.6 angstrom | 16.2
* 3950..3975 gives 4.5 angstrom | 18.4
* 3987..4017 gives -2.5 angstrom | 25.6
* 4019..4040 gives -2.1 angstrom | 26.9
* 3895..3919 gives -2.1 angstrom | 22.8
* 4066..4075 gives 0.9 angstrom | 23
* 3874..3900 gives 1.6 angstrom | 19.1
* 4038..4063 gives -2.1 angstrom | 27.2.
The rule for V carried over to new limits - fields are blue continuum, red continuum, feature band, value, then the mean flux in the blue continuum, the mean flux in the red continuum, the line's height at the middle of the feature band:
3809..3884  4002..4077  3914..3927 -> -0.02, 17.8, 26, 21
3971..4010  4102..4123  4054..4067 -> -0.03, 23.8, 24.9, 24.4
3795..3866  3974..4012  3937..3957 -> 0.10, 18.6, 24.5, 22.8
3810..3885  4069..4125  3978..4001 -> -0.11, 17.8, 25.9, 22.4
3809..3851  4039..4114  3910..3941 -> 0.10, 17.8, 26.2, 21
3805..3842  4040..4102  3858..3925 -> 0.01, 17.9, 26.4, 20.2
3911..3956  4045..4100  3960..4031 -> -0.01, 19.9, 26.6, 22.9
